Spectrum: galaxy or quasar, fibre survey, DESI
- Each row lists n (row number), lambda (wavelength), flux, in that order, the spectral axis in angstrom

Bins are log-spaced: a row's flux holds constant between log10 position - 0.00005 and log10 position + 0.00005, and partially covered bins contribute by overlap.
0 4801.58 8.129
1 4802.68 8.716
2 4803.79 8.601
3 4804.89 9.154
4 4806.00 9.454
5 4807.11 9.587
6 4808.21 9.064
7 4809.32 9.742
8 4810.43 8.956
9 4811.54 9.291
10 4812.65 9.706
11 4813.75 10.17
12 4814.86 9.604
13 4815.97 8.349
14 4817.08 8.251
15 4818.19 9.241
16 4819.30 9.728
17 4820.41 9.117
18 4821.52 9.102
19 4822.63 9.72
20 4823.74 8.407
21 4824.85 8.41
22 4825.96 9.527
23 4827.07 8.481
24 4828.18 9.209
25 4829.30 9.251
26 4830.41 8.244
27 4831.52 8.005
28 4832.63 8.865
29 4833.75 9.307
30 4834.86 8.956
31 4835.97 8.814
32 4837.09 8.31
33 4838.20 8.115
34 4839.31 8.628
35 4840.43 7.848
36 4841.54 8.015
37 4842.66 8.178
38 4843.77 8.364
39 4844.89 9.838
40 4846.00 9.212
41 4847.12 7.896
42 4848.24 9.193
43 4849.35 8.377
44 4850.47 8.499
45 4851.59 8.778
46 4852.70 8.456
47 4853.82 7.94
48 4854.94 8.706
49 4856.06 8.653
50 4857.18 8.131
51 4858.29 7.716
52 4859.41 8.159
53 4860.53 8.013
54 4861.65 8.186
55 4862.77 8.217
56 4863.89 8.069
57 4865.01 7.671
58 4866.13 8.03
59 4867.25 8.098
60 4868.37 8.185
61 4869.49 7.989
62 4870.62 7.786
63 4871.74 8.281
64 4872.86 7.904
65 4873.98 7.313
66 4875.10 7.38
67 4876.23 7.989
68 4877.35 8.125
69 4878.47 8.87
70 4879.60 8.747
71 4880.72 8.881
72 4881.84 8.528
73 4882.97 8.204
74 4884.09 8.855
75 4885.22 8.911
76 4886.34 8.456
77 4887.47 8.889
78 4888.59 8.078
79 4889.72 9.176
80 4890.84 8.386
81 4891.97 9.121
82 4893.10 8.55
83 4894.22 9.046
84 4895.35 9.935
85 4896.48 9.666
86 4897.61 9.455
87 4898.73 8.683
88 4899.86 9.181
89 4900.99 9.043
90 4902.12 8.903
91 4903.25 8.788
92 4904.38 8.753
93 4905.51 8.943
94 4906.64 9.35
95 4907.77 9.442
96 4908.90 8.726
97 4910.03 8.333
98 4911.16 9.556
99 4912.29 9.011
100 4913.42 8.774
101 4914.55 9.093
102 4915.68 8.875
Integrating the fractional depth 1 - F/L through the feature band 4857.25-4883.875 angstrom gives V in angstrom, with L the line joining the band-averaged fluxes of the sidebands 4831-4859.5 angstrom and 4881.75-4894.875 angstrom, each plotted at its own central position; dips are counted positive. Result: 1.6 angstrom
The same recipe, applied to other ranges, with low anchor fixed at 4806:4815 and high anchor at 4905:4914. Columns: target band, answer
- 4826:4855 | 2.33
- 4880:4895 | 0.68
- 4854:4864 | 1.15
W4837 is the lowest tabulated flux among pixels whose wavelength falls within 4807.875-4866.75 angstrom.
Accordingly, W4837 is 7.671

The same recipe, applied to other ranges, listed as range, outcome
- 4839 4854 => 7.848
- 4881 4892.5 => 8.078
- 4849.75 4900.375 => 7.313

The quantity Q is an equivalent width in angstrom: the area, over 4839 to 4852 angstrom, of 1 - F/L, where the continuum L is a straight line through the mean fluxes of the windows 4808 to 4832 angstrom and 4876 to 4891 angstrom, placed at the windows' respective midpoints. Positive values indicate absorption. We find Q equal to 0.5 angstrom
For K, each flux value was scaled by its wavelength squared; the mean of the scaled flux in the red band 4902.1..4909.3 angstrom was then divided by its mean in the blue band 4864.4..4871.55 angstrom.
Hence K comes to 1.15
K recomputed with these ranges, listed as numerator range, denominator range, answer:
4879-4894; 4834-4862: 1.04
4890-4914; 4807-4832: 1.03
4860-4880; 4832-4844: 0.96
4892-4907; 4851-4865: 1.12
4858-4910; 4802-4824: 0.96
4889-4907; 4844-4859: 1.08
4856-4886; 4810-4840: 0.93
